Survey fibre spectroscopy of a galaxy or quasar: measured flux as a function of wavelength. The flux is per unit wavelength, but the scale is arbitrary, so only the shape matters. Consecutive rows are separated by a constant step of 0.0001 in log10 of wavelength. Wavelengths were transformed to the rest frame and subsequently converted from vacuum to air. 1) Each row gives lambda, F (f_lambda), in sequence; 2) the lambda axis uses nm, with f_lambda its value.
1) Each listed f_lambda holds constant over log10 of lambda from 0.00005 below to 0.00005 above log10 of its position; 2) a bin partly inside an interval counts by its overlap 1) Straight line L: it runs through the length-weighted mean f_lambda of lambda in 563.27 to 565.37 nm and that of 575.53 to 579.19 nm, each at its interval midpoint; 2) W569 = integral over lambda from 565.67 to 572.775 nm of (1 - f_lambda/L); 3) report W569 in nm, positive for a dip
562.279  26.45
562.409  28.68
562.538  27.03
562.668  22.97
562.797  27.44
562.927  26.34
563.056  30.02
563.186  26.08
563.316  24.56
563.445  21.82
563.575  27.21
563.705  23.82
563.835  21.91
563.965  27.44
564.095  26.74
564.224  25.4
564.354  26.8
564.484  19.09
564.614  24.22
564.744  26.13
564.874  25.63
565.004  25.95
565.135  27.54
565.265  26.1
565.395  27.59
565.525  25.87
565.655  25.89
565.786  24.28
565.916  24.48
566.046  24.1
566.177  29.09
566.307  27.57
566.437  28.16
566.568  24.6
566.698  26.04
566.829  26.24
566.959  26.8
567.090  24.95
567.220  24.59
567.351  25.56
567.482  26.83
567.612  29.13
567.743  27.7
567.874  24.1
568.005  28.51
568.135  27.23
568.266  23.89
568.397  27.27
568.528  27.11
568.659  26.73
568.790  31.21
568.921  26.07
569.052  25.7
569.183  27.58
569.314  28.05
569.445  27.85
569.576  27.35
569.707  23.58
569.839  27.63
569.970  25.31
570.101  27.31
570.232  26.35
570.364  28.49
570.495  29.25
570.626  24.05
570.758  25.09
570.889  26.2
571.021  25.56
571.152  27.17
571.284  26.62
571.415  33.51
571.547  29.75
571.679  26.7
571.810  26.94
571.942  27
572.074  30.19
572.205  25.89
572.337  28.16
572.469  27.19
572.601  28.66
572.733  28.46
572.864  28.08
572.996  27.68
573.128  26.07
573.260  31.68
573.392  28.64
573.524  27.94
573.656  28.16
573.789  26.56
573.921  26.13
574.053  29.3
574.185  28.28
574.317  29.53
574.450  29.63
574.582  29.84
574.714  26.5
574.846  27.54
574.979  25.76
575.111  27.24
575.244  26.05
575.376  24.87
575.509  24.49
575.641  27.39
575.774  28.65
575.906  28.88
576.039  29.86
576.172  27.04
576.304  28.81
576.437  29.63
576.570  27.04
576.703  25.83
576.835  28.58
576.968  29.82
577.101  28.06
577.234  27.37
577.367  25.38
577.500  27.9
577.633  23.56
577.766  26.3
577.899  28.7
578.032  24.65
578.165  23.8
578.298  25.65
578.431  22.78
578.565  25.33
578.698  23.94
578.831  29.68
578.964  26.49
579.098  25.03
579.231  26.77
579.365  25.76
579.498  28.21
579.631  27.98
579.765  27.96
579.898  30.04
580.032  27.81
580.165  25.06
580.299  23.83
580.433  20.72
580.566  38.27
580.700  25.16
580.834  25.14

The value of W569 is -0.32 nm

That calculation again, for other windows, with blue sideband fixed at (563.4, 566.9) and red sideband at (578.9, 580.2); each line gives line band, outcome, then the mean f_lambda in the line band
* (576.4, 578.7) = 0.05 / 26.4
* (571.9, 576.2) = -0.20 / 27.8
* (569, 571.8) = -0.10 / 27.1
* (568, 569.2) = -0.05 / 27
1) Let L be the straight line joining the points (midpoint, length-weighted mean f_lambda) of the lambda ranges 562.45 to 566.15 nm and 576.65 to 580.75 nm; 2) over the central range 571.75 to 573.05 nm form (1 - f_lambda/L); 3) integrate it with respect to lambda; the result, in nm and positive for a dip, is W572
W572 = -0.08 nm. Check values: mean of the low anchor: 25.5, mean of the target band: 27.8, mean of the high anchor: 26.7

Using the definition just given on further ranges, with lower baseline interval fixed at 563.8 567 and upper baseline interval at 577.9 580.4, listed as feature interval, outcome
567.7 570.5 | -0.117 nm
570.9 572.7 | -0.136 nm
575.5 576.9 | -0.102 nm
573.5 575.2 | -0.120 nm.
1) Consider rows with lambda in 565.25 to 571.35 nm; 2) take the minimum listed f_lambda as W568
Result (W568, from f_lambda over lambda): 23.58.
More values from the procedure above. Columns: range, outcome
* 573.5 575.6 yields 24.49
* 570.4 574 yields 24.05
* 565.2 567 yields 24.1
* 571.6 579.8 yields 22.78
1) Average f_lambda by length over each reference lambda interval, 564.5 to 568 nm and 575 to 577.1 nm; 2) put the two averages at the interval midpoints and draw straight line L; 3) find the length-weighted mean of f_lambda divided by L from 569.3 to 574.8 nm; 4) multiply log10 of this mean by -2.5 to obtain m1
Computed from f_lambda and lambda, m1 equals -0.03 mag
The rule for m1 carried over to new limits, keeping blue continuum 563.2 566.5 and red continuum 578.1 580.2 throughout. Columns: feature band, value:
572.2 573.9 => -0.077 mag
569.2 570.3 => -0.037 mag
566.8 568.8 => -0.039 mag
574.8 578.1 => -0.037 mag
